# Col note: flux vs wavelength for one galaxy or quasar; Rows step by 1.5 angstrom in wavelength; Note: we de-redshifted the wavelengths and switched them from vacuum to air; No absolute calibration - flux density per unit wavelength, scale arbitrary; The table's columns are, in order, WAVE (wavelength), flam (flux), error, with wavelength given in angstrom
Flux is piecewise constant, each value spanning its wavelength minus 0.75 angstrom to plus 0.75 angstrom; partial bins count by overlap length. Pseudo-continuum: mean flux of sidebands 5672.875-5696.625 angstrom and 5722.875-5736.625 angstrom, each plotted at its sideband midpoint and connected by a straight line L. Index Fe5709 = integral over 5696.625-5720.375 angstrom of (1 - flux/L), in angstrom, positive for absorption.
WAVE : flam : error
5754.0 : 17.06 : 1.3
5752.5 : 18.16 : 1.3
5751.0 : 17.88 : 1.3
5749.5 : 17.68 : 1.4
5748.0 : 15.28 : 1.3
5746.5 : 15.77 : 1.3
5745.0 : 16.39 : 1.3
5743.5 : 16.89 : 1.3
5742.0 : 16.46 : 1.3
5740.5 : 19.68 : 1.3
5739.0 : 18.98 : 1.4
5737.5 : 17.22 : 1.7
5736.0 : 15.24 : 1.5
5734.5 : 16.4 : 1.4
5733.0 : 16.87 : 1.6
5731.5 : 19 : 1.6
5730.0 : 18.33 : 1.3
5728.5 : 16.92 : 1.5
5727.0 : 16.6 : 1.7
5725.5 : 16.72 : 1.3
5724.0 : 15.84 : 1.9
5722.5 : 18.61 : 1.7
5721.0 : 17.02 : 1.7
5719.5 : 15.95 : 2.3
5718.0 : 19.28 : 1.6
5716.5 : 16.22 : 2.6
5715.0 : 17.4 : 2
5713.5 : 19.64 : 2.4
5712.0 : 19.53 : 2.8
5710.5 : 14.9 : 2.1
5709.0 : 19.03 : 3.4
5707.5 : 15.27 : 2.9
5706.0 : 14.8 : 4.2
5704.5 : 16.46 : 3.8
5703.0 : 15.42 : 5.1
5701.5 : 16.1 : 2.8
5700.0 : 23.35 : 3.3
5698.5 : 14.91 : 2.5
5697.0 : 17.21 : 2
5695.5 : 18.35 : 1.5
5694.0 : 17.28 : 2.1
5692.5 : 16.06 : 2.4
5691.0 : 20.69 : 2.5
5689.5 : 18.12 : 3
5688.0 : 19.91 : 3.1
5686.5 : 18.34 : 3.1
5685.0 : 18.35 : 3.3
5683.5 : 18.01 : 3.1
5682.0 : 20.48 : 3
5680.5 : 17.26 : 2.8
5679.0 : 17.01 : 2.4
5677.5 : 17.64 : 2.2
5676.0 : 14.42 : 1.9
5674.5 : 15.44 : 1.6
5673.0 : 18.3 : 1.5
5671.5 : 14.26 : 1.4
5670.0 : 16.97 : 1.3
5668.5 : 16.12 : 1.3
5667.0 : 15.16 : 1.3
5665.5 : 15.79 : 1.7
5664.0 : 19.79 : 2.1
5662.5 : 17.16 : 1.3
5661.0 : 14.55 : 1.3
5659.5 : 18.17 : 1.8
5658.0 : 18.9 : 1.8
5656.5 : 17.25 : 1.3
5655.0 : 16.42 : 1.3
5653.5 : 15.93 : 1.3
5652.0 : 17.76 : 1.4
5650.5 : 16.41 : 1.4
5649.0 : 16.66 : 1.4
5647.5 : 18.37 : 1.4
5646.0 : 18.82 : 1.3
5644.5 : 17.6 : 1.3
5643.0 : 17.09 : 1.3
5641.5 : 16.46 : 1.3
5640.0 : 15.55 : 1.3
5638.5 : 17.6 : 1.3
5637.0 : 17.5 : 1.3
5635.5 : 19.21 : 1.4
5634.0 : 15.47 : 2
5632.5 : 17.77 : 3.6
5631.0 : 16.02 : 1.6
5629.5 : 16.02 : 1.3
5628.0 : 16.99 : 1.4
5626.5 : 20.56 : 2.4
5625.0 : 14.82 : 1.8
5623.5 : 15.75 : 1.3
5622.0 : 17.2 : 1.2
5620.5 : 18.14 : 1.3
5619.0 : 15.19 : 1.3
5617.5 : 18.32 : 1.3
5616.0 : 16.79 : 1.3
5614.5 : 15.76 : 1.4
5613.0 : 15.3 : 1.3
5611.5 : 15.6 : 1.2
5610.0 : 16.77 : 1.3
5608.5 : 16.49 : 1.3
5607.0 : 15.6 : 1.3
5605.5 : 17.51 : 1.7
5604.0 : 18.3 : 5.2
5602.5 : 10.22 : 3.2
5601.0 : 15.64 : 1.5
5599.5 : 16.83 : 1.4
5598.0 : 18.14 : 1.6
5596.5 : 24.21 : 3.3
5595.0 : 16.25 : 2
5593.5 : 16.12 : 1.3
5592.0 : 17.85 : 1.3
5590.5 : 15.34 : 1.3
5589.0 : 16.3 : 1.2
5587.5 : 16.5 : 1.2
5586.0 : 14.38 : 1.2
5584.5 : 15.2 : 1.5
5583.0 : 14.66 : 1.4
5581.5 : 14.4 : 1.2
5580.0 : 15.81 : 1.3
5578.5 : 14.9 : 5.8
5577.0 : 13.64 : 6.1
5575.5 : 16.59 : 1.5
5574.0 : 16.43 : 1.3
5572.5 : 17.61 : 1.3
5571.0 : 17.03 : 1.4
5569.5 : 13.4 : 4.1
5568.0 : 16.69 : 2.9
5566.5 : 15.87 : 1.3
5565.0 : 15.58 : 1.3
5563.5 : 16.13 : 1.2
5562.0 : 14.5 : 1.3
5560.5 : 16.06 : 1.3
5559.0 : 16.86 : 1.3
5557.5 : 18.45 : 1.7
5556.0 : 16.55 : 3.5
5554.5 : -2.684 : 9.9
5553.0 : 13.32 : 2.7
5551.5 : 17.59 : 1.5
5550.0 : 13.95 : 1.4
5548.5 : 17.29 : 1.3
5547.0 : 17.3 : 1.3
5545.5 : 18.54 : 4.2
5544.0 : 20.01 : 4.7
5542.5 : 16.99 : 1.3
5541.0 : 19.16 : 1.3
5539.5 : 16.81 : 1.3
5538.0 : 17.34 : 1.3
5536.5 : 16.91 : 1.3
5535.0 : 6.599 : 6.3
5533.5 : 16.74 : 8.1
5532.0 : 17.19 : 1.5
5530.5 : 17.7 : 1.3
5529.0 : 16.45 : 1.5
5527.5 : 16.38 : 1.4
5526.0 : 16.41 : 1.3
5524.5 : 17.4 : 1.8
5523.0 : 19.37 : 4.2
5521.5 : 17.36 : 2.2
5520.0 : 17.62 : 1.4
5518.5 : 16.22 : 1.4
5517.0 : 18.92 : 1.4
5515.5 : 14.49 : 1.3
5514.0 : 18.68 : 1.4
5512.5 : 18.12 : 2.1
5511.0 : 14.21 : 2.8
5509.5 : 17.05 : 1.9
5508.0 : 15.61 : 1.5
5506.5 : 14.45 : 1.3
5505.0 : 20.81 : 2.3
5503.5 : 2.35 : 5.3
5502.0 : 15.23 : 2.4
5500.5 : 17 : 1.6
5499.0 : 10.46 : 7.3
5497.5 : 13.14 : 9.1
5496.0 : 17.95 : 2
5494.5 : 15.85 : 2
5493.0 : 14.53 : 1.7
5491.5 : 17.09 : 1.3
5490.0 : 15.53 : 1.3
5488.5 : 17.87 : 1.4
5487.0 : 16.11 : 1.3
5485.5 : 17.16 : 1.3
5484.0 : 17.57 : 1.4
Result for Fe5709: 0.2 angstrom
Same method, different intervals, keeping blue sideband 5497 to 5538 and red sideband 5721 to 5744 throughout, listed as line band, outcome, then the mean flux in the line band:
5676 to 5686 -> -0.55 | 17.9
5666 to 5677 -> 0.66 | 15.9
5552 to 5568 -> 1.79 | 14.2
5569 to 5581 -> 0.33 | 15.7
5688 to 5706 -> -0.59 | 17.6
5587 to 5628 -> -0.87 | 16.7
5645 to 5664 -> -0.66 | 17.3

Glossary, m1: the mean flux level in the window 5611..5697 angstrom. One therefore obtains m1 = 17.1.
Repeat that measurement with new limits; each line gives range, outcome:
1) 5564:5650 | 16.5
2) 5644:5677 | 16.8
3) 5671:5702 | 17.7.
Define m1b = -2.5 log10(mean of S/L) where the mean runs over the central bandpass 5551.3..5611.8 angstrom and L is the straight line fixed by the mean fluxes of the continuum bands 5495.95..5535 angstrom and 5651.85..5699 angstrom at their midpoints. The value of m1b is 0.05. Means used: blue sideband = 15.8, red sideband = 17.3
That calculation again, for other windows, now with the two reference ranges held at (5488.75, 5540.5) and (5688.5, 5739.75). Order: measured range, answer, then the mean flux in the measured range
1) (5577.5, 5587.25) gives 0.10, 14.9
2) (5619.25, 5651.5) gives -0.02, 17.1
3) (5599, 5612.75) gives 0.05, 15.8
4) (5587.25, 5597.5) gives -0.07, 17.6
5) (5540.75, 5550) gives -0.11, 17.8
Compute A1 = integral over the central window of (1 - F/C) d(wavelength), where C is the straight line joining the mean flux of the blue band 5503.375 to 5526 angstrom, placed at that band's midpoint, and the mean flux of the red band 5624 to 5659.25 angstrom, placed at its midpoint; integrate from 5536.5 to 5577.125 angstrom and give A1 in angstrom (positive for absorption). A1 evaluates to 2.2 angstrom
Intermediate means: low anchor 16.6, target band 15.9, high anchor 17.2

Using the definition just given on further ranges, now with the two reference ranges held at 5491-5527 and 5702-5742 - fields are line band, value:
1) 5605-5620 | 0.1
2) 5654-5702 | -1.5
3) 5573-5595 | 0.9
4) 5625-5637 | -0.5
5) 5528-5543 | -0.2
